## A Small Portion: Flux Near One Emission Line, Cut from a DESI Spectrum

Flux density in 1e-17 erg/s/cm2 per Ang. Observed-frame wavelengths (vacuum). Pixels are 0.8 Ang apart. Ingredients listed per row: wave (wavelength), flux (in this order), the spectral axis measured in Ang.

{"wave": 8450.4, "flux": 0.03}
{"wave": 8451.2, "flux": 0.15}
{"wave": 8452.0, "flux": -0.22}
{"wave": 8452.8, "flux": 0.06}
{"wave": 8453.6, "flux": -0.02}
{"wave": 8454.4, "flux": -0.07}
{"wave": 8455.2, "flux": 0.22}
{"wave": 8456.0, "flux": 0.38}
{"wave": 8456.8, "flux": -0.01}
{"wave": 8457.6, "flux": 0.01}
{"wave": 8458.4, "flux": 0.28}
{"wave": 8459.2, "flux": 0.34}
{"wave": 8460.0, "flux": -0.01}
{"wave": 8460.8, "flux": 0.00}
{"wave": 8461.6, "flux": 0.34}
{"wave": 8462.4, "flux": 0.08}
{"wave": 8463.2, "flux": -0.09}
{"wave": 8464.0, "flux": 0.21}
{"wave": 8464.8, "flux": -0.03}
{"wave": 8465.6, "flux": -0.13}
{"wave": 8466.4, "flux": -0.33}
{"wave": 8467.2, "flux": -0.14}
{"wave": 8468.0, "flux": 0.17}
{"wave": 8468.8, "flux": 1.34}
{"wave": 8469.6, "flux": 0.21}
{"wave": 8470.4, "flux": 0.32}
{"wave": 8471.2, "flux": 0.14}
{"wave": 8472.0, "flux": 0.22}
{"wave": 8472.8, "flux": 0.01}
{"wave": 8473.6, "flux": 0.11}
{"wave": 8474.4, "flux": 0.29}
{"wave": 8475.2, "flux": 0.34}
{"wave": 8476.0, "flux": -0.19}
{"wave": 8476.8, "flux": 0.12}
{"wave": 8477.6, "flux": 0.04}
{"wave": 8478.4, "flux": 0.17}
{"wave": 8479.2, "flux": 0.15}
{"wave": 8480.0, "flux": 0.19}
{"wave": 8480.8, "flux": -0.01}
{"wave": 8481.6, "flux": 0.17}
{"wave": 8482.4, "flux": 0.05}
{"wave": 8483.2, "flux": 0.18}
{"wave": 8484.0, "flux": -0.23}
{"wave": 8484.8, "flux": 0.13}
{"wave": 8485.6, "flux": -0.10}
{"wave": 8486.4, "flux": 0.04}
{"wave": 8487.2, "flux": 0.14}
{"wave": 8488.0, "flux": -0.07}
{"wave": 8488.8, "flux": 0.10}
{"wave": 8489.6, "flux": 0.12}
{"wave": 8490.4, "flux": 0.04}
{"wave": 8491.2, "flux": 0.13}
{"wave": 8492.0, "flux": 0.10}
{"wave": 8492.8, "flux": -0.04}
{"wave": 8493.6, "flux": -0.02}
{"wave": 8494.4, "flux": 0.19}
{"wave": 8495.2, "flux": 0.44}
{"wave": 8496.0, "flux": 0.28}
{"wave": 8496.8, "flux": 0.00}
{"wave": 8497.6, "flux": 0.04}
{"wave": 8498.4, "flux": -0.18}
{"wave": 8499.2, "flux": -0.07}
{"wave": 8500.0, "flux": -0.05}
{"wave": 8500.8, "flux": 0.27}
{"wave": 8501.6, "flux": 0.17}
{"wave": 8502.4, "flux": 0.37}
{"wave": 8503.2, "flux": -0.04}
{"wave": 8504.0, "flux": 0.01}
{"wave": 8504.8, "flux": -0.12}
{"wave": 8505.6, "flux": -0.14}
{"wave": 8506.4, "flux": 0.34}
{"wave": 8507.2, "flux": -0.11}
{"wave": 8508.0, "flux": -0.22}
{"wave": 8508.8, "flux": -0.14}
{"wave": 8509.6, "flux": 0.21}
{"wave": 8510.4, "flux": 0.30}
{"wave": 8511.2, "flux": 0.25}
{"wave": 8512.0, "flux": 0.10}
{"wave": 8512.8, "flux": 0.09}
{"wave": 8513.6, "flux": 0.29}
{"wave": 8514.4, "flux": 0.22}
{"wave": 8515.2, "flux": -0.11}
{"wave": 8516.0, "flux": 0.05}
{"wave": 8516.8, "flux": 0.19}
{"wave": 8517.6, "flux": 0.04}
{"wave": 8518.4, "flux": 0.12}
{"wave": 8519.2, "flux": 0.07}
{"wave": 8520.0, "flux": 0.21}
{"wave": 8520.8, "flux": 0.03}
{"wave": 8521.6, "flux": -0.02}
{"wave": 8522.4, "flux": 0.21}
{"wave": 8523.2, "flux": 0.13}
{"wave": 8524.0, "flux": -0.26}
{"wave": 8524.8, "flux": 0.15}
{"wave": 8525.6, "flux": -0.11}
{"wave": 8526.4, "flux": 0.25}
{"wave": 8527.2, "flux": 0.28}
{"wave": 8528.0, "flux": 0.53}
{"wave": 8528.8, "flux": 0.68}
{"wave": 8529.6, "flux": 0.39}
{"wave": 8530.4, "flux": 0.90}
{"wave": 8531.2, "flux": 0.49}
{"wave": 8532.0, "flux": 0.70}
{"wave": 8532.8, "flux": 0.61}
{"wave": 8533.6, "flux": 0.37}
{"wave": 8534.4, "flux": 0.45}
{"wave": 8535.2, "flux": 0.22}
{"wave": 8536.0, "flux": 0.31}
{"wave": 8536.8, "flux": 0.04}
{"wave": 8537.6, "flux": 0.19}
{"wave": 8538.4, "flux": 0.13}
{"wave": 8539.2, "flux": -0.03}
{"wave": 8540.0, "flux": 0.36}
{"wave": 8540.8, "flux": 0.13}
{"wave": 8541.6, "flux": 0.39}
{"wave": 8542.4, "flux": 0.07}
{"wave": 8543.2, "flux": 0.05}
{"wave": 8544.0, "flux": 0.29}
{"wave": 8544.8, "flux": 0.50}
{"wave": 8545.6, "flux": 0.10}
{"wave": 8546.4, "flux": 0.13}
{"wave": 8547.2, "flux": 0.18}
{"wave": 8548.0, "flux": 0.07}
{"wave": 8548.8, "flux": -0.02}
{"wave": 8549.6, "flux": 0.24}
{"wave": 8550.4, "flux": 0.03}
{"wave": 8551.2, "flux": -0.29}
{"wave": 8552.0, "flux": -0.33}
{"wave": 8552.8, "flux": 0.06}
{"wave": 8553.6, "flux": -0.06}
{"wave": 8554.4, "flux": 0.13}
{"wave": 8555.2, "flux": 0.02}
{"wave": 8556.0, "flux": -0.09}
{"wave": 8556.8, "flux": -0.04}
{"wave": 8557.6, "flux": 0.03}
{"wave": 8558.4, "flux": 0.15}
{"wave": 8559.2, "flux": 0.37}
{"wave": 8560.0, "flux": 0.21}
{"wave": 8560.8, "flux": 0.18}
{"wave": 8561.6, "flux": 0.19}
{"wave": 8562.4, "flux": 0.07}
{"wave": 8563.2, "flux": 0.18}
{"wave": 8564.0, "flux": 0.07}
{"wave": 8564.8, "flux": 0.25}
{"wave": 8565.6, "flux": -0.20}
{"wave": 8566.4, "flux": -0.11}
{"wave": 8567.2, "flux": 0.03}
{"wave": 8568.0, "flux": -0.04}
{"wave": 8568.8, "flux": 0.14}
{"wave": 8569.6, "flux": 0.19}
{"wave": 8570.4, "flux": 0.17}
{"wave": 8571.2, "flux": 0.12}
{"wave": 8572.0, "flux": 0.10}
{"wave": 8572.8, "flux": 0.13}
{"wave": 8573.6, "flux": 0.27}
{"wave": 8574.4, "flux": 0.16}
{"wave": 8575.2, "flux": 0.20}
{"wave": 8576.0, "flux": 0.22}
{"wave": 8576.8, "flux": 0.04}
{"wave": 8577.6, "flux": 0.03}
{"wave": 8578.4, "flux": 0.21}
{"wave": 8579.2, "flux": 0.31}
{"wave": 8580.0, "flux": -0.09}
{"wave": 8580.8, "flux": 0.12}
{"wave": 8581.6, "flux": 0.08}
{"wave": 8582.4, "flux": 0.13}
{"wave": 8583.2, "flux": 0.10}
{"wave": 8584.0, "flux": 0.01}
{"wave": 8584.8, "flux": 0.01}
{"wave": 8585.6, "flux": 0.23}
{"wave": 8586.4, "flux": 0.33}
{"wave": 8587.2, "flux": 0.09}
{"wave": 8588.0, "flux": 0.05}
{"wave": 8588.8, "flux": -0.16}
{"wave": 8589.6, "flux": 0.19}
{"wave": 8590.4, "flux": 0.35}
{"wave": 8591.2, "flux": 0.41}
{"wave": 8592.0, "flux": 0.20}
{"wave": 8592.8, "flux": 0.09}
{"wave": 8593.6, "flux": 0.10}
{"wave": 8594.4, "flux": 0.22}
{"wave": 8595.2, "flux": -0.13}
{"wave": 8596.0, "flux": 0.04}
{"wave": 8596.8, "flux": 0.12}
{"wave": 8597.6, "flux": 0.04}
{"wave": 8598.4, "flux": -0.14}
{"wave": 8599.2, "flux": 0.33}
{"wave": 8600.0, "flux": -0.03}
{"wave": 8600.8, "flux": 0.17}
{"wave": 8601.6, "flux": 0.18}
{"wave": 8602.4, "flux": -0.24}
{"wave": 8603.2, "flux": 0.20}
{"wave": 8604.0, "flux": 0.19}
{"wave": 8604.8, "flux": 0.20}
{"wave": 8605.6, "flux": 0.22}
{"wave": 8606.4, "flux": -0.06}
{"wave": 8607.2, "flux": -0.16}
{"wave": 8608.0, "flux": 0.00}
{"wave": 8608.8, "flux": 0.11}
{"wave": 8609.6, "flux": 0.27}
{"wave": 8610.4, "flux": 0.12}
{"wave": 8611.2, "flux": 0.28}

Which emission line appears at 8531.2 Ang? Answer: H-gamma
